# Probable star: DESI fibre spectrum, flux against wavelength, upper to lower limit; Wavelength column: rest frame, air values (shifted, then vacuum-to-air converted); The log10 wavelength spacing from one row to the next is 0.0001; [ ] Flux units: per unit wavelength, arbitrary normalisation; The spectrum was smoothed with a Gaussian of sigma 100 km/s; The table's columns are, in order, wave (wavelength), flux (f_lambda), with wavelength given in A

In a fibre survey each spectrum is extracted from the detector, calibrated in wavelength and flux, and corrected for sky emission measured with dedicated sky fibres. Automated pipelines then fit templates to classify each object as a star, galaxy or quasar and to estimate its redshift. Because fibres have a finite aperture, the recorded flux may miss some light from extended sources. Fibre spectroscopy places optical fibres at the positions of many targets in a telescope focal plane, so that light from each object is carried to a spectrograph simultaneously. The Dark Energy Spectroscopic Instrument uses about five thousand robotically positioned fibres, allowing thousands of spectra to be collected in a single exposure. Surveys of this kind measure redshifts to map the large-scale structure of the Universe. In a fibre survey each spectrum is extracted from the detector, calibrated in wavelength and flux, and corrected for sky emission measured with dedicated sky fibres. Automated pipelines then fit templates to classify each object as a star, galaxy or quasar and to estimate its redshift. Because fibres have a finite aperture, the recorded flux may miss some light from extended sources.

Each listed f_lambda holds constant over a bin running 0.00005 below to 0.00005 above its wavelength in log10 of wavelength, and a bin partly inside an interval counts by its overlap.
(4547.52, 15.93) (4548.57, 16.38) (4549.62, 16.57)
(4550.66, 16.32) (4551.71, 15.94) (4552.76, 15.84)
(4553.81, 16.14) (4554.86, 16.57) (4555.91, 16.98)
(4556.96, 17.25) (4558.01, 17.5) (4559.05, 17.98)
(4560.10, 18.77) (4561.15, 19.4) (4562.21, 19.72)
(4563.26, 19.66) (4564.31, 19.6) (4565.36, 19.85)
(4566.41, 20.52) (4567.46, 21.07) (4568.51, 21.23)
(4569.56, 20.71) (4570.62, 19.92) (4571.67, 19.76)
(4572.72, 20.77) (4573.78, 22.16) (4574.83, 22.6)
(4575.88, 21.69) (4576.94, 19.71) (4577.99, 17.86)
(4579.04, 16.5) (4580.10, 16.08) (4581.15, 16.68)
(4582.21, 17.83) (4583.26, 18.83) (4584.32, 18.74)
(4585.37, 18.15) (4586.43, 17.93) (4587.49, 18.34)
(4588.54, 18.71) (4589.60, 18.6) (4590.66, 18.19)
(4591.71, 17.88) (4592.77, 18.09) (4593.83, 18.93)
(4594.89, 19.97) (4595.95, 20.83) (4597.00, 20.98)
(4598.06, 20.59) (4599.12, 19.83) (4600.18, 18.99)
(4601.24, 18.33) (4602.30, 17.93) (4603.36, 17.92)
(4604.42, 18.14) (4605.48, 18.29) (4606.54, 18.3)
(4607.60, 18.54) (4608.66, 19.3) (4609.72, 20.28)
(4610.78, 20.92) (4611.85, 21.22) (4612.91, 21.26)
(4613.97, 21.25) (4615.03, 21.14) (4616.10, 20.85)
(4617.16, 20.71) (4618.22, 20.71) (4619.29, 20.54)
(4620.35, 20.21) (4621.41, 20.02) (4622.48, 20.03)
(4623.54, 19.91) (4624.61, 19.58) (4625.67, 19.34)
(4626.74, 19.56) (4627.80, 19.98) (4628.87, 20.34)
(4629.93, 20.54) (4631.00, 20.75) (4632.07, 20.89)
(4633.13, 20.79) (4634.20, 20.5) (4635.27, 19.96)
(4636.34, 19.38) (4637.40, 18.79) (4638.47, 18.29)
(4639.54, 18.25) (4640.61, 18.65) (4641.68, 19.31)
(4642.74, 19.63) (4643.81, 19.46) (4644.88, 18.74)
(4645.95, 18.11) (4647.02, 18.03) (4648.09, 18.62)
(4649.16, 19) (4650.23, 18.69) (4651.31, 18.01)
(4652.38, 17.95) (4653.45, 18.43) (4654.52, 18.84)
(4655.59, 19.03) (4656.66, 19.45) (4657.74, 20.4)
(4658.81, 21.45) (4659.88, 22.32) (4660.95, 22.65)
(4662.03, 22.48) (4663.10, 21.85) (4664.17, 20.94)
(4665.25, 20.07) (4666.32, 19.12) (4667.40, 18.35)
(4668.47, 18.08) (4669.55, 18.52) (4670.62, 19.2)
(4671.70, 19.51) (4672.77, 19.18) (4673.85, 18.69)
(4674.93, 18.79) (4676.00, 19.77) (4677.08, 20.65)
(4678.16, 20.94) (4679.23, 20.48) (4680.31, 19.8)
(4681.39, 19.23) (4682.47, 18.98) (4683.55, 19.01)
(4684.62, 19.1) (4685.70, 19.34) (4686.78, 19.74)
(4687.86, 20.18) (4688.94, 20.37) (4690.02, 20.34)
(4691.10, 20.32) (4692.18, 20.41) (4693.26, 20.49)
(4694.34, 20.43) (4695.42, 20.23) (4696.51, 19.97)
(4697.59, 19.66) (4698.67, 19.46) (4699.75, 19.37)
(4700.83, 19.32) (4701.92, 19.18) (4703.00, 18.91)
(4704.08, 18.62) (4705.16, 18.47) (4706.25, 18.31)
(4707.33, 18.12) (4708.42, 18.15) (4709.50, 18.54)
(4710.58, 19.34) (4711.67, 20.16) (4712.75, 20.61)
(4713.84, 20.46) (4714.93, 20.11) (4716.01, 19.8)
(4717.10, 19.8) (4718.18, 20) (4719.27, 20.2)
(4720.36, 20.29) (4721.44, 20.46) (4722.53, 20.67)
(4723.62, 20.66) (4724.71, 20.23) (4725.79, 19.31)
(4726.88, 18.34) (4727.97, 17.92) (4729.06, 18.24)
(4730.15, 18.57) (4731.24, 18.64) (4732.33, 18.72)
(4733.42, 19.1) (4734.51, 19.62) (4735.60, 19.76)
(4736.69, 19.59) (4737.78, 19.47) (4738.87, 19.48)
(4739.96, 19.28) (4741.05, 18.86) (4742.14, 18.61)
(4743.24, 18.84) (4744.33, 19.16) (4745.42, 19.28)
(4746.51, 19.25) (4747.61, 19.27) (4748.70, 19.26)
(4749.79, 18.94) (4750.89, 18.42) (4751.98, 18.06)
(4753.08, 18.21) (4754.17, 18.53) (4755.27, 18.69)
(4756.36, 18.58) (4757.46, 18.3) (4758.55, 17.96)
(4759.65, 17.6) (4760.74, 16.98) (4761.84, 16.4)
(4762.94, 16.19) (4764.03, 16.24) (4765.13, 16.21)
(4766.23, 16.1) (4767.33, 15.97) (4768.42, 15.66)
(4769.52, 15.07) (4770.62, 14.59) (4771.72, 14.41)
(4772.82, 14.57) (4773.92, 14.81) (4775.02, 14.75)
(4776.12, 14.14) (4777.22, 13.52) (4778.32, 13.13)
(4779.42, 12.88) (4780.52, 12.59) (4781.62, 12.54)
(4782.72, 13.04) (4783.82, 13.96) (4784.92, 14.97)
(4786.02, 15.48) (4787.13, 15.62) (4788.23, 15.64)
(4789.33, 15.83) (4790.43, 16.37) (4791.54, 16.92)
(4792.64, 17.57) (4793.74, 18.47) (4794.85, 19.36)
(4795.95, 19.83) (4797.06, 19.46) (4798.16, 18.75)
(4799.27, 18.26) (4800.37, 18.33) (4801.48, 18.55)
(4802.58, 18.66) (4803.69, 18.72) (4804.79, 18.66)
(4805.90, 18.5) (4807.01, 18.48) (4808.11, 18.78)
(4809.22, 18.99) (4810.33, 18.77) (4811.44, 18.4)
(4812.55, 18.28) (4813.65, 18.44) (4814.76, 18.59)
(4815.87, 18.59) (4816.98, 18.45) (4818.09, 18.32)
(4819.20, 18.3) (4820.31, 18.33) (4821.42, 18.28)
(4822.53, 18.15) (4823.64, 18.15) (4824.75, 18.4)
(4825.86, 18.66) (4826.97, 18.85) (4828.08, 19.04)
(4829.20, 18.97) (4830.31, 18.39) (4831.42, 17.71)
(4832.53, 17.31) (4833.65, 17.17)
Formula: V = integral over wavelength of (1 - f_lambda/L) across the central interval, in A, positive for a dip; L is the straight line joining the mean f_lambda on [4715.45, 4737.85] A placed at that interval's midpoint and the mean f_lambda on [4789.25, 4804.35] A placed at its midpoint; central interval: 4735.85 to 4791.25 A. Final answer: 6.6 A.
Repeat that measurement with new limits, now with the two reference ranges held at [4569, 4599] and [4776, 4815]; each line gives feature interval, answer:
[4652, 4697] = -4.1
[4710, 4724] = -1.9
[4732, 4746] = -1.3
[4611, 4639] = -2.2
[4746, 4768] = -0.5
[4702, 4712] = -0.5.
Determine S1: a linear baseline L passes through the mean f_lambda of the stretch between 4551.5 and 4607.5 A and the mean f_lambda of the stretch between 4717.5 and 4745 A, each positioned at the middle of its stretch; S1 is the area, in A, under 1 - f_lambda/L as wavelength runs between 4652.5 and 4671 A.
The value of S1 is -0.87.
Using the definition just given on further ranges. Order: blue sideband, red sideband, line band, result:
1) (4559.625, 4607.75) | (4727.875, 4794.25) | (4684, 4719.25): -3.79 A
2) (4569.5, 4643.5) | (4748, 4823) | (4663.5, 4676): -0.37 A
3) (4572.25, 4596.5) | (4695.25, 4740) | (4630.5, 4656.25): 0.06 A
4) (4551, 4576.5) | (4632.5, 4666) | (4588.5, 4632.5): -0.67 A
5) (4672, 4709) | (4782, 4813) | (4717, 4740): -0.78 A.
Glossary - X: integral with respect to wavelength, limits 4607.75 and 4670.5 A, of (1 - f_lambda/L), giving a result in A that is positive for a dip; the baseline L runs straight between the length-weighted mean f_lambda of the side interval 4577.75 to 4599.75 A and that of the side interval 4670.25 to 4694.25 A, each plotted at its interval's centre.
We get -2.1 A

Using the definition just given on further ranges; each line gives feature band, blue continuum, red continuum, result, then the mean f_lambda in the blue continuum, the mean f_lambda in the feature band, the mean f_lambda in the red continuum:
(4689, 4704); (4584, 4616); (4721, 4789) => -1.5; 19.3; 19.8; 17.2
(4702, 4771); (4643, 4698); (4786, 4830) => 1.3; 19.7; 18.6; 18.2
